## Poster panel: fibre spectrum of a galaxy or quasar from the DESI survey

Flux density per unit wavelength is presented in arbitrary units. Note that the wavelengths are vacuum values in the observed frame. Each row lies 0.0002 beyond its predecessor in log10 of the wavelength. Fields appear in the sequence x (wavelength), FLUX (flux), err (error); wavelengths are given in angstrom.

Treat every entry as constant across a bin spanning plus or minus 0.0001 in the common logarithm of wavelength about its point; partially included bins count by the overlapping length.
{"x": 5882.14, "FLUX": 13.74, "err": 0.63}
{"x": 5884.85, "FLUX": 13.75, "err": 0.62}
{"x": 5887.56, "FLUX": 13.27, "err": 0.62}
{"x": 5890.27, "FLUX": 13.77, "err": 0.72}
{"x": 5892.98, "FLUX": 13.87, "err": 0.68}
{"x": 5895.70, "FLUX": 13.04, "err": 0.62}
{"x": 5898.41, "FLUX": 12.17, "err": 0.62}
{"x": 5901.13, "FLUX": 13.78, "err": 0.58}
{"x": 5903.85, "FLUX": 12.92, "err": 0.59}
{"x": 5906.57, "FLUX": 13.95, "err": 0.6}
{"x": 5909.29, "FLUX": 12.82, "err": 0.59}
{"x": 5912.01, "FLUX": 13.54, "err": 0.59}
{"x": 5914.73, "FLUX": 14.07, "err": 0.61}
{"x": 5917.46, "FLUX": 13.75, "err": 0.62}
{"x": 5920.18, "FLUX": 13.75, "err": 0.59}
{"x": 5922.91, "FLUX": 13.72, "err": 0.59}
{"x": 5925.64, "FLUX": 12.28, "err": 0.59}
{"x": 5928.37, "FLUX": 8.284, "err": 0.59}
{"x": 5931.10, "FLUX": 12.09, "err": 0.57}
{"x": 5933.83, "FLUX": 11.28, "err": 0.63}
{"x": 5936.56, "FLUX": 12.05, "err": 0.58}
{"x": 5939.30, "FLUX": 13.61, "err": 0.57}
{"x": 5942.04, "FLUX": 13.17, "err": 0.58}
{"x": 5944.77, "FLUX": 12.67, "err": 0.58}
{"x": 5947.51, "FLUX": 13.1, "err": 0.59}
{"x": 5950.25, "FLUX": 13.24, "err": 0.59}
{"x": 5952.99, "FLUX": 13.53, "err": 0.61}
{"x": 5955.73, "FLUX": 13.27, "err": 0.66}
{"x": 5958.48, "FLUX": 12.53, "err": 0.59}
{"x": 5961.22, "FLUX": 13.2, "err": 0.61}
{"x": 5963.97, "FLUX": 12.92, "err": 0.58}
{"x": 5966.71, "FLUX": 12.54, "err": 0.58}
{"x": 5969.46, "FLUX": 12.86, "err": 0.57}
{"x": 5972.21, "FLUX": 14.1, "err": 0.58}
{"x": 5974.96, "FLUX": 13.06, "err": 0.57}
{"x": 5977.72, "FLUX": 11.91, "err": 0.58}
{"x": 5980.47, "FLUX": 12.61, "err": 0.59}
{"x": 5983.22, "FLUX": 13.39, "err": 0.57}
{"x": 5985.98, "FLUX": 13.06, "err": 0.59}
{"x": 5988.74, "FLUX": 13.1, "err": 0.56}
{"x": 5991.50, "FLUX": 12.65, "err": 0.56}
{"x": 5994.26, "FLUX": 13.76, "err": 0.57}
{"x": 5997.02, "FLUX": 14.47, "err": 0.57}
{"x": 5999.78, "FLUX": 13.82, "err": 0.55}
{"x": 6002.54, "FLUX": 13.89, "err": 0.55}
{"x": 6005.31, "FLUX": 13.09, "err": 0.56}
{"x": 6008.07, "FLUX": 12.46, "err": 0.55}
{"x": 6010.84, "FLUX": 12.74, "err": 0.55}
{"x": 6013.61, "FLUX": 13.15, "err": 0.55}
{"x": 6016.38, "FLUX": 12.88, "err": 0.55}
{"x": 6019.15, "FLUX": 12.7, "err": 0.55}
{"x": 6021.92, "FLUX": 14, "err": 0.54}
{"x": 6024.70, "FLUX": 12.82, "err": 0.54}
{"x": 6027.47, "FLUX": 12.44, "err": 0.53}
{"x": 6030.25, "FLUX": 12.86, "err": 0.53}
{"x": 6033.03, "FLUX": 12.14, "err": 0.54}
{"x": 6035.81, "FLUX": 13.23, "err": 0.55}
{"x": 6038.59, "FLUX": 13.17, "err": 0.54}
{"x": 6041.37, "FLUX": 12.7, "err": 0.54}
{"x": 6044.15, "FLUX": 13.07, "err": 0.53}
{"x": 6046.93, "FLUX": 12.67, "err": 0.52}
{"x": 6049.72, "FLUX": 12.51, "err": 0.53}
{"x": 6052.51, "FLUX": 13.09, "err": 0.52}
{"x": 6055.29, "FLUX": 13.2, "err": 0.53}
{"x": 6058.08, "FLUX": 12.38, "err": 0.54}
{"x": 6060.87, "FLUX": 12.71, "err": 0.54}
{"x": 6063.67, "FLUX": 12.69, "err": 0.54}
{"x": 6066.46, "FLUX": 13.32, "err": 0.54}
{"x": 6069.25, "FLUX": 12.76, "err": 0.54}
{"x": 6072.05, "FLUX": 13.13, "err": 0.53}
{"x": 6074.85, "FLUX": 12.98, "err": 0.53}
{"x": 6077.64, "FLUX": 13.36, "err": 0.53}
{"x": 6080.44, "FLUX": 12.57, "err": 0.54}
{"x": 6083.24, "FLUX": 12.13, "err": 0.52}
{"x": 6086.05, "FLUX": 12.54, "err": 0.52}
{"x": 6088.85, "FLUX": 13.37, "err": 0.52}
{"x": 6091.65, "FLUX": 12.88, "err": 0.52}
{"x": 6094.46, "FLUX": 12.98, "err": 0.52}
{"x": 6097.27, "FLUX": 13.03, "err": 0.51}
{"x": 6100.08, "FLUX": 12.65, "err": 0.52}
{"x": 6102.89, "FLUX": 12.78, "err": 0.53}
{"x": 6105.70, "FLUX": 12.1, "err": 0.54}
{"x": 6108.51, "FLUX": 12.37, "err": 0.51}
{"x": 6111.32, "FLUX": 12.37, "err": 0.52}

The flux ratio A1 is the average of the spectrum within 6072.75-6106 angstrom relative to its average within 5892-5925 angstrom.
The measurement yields 0.95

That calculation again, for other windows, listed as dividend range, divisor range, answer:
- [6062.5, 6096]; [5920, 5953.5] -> 1.04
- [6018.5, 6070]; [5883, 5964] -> 0.99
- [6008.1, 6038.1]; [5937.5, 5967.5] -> 0.99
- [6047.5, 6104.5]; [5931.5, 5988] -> 1.00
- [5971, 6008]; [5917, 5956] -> 1.05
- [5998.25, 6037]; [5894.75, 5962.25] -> 1.01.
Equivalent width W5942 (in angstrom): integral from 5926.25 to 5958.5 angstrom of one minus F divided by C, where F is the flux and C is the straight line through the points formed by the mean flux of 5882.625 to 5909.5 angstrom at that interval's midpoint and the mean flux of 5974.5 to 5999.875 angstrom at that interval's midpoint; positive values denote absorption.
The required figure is 2.1 angstrom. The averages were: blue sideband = 13.4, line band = 12.4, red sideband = 13.2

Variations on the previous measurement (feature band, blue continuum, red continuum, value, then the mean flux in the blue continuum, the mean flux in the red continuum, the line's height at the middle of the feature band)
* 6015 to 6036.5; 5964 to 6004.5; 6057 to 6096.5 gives 0.3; 13.2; 12.8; 13.1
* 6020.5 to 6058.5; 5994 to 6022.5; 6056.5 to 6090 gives 0.6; 13.3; 12.8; 13.1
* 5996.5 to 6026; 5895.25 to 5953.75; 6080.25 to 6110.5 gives -1.1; 12.8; 12.7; 12.8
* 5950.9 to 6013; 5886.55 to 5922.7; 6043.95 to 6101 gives 0.2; 13.5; 12.9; 13.2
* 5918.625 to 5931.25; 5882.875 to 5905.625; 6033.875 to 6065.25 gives 1.1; 13.3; 12.8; 13.2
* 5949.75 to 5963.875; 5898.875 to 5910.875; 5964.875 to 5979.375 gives -0.2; 13.3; 12.9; 13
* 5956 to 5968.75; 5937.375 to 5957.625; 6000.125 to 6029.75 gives 0.3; 13.2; 13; 13.1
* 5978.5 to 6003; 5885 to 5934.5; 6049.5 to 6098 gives -0.9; 13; 12.9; 12.9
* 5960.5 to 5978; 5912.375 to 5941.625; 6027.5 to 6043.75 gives -0.5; 12.5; 12.8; 12.6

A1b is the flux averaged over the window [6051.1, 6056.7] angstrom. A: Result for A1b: 13.2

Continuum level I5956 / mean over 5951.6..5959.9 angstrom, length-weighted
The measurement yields 13.1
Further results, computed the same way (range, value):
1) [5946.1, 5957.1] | 13.3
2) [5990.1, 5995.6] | 13.2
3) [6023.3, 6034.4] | 12.6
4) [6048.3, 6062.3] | 12.8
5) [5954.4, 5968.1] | 12.9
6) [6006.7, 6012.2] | 12.6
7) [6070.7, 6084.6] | 12.8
